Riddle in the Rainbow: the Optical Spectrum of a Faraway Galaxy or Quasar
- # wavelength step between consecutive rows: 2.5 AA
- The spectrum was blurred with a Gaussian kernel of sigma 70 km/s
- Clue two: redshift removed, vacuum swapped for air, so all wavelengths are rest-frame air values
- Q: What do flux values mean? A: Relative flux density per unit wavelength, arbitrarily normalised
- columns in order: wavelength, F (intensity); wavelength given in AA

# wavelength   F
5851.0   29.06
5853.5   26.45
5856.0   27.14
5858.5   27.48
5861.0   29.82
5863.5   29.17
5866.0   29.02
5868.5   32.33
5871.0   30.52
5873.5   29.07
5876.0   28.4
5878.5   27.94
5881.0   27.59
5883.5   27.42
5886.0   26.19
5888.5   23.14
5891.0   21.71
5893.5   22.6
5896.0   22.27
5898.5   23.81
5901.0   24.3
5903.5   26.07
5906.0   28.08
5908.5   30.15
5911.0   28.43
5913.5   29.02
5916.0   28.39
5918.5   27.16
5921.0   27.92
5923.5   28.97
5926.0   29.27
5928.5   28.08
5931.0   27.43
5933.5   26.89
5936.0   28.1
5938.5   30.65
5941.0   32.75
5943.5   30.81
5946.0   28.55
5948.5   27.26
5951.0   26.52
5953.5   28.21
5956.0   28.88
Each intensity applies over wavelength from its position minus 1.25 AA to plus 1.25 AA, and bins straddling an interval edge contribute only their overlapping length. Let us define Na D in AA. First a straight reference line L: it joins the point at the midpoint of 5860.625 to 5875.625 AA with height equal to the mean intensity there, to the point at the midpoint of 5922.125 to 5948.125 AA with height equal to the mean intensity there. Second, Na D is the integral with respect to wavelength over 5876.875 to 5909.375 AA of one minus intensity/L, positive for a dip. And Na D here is 4.5 AA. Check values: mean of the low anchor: 29.9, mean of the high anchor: 29.1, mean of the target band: 25.5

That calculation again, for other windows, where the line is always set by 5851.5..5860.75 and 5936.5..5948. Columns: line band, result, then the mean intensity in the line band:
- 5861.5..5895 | 1.00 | 27.3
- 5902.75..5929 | 0.95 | 28.4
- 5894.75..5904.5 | 1.64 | 24.1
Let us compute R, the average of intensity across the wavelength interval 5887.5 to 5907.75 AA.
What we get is 24.2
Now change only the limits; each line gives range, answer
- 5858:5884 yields 29.1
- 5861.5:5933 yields 27.3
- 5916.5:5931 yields 28.2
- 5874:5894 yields 25.9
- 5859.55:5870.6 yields 30.1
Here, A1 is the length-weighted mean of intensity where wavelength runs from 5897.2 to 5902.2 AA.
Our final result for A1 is 24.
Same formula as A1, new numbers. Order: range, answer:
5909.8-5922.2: 28.2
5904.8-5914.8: 28.9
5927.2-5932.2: 27.8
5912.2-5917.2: 28.7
